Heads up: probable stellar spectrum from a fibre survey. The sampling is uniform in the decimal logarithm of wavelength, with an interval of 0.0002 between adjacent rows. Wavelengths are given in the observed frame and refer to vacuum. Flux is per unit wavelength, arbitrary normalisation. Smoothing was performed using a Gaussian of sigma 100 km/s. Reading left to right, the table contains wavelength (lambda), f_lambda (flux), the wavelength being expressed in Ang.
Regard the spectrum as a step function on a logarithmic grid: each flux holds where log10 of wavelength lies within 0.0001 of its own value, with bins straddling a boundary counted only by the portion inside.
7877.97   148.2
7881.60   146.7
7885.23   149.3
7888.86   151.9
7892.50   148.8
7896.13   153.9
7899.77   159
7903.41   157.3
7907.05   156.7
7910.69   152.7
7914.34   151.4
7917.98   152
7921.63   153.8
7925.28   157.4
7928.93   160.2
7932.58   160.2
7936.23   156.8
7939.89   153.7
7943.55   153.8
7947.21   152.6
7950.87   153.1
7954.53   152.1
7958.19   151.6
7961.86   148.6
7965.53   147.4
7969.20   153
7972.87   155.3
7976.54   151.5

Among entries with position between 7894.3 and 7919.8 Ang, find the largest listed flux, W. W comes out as 159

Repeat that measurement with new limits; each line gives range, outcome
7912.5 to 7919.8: 152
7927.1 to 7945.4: 160.2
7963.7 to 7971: 153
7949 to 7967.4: 153.1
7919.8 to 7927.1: 157.4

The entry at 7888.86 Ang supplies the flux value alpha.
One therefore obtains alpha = 151.9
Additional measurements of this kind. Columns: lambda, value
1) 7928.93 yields 160.2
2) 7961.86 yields 148.6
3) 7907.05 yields 156.7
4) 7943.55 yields 153.8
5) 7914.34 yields 151.4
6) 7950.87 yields 153.1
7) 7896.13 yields 153.9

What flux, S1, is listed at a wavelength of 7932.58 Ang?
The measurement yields 160.2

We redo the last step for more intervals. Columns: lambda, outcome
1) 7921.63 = 153.8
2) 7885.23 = 149.3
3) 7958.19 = 151.6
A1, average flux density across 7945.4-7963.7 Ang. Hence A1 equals 152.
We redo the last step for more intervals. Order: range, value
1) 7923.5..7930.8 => 159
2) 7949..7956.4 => 153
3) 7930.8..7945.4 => 156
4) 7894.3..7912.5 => 156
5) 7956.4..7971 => 150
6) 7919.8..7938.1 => 158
